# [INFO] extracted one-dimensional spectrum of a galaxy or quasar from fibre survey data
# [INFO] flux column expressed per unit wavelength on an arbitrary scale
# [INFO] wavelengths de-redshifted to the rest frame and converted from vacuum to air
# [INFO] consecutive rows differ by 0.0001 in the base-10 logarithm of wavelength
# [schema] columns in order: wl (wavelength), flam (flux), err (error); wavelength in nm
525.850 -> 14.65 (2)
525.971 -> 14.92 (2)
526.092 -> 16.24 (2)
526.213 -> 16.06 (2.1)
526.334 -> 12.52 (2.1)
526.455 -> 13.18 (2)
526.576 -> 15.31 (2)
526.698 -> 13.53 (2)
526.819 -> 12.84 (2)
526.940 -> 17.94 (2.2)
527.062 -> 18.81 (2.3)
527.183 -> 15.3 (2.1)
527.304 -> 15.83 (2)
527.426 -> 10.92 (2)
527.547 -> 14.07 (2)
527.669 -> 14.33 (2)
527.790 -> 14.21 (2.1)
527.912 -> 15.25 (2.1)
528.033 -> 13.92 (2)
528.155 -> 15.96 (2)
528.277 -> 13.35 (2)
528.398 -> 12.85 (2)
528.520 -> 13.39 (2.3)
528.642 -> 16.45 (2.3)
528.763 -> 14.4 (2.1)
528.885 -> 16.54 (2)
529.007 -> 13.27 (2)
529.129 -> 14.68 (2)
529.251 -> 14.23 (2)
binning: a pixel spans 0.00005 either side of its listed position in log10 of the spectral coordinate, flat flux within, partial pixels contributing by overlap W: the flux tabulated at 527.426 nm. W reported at 10.92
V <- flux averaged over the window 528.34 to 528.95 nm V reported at 14.7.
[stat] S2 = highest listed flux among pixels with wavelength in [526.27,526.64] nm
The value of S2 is 15.31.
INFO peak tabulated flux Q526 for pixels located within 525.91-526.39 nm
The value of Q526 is 16.24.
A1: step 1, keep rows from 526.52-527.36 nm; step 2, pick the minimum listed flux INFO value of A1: 12.84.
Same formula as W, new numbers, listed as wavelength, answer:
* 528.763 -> 14.4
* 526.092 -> 16.24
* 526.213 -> 16.06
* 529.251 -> 14.23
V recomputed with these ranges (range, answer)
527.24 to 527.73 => 13.8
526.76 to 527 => 15.4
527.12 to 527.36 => 15.6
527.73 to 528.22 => 14.8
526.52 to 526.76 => 14.4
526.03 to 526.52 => 14.5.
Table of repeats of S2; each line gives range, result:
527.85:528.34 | 15.96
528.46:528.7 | 16.45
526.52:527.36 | 18.81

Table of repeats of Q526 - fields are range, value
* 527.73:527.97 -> 15.25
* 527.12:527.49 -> 15.83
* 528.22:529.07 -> 16.54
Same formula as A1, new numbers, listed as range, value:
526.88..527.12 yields 17.94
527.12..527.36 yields 15.3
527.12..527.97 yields 10.92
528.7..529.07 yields 13.27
